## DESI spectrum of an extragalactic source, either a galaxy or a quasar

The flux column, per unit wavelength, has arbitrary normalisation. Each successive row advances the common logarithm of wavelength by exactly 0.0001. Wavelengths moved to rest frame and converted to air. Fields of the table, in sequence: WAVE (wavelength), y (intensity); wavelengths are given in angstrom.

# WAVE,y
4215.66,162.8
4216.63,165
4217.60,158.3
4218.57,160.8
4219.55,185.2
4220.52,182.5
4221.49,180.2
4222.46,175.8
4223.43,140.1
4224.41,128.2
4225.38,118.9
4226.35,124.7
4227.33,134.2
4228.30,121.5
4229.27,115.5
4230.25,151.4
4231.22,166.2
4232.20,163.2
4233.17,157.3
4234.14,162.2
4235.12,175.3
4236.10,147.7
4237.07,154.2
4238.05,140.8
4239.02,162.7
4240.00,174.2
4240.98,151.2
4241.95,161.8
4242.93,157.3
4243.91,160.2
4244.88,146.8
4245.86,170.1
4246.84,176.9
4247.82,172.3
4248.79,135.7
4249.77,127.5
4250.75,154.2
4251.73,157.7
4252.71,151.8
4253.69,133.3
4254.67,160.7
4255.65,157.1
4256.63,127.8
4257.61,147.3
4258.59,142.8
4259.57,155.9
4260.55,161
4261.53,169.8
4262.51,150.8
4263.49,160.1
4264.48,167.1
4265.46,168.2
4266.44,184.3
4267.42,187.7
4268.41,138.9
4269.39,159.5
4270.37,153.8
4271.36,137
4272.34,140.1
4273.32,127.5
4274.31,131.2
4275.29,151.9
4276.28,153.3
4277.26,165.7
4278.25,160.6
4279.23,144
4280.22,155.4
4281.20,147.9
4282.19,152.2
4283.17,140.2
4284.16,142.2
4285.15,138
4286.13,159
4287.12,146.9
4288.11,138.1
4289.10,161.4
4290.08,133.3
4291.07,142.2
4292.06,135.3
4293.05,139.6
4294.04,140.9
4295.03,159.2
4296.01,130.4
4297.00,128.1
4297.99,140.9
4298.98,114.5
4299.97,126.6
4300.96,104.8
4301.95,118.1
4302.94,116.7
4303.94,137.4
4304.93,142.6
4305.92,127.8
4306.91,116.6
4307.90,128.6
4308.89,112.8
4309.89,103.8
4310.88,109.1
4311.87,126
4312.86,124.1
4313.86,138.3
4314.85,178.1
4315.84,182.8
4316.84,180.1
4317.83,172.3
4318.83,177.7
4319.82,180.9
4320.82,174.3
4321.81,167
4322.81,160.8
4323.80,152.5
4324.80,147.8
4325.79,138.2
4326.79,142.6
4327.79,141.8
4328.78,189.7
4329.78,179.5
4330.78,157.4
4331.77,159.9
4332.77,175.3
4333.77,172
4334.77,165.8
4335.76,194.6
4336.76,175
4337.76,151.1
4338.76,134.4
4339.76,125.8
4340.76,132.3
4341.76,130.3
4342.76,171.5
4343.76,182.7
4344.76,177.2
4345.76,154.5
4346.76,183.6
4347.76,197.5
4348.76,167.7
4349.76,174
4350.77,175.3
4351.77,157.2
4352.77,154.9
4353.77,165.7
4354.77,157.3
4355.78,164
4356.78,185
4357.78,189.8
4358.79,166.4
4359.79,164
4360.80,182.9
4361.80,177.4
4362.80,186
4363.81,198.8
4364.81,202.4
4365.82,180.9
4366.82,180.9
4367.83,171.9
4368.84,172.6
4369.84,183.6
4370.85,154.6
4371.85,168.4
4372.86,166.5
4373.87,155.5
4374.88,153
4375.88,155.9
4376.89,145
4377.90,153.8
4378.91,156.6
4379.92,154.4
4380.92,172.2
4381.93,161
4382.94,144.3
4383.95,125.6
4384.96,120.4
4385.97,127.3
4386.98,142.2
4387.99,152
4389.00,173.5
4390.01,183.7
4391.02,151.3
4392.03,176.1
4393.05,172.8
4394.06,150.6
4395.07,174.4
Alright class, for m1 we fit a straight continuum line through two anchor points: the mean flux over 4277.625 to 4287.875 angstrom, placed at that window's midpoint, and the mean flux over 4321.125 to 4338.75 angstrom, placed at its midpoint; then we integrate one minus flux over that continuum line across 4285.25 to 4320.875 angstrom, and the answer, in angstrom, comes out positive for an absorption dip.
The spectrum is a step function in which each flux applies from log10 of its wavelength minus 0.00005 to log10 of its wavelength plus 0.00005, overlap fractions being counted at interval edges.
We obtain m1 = 3.4 angstrom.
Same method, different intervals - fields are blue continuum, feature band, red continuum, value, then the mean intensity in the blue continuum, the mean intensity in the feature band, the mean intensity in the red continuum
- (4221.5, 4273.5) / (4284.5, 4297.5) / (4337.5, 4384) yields 1.3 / 153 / 143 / 166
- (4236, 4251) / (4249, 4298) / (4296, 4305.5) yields -3.2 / 156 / 149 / 126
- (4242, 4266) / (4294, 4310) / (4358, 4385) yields 3.3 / 155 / 127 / 166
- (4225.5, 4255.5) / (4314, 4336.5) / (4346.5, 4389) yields -0.9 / 152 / 167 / 165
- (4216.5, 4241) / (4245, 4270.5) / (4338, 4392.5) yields -0.1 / 154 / 157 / 164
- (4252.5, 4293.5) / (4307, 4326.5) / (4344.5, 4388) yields 1.0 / 150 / 150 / 166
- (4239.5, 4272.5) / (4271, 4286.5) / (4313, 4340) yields 1.2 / 156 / 147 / 163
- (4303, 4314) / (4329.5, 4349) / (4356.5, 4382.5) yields -2.3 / 123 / 164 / 171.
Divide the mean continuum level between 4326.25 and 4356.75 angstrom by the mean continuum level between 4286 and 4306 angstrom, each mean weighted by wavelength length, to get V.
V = 1.21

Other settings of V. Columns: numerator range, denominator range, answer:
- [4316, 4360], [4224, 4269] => 1.08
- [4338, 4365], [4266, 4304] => 1.18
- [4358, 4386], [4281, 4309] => 1.21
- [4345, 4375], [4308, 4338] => 1.10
